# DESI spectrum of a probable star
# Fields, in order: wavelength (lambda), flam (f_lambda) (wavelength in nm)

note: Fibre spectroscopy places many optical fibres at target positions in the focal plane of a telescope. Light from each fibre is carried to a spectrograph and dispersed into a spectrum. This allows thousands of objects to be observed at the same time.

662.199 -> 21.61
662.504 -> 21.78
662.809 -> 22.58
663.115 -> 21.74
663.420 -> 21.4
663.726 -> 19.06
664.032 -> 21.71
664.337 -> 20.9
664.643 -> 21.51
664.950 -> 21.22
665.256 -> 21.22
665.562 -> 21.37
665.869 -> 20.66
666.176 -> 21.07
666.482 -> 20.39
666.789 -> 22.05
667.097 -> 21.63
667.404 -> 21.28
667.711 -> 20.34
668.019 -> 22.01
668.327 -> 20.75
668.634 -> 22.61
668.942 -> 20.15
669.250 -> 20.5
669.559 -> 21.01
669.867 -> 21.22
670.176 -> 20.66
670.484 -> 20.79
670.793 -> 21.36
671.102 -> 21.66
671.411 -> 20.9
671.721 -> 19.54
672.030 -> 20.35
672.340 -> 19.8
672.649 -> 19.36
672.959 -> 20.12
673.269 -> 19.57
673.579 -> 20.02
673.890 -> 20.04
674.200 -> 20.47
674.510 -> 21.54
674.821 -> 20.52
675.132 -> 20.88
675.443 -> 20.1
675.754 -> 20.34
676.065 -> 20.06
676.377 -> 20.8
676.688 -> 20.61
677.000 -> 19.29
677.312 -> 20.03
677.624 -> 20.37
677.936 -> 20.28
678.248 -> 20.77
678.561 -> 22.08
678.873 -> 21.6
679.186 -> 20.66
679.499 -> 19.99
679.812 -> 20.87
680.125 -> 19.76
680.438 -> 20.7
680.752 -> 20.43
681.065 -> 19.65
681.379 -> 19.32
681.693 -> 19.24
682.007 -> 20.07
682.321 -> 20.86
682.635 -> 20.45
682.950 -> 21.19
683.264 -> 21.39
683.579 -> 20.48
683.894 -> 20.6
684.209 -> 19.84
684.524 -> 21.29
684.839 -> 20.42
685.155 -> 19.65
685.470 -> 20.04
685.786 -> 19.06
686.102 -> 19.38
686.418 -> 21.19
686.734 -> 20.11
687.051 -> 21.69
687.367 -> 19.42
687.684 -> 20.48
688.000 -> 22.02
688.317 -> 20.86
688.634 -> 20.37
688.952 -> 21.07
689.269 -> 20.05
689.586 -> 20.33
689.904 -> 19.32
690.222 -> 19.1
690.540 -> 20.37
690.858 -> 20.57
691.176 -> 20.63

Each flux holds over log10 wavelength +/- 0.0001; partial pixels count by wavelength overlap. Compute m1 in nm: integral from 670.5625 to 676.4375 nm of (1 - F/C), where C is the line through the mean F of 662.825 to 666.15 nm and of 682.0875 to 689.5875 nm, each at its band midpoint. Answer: 0.14 nm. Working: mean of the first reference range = 21.1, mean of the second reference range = 20.5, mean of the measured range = 20.4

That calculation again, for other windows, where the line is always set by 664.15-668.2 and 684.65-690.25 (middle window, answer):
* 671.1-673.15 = 0.08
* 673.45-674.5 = 0.03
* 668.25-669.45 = 0.00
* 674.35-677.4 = 0.05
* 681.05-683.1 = 0.04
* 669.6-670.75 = 0.00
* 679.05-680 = 0.01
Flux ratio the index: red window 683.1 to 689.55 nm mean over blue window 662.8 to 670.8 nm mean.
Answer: 0.97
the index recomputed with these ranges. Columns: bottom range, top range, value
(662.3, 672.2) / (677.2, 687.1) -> 0.97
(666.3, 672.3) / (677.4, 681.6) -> 0.98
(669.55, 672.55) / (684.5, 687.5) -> 0.98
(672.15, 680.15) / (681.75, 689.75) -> 1.00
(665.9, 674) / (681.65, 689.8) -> 0.99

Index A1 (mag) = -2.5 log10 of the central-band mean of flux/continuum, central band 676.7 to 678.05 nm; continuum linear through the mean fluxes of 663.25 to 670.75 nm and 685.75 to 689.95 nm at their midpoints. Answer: 0.038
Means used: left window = 21.1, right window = 20.4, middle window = 20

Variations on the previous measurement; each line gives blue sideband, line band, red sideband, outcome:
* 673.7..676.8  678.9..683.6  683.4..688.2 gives 0.00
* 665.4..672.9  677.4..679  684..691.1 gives -0.02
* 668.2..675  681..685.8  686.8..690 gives 0.02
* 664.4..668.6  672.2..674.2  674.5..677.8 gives 0.04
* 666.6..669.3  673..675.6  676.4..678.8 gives 0.02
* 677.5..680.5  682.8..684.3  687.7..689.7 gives 0.00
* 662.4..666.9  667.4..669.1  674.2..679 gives -0.01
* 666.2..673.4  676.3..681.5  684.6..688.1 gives 0.01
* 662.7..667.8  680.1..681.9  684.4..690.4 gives 0.04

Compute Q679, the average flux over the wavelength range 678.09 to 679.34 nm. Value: 21.3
